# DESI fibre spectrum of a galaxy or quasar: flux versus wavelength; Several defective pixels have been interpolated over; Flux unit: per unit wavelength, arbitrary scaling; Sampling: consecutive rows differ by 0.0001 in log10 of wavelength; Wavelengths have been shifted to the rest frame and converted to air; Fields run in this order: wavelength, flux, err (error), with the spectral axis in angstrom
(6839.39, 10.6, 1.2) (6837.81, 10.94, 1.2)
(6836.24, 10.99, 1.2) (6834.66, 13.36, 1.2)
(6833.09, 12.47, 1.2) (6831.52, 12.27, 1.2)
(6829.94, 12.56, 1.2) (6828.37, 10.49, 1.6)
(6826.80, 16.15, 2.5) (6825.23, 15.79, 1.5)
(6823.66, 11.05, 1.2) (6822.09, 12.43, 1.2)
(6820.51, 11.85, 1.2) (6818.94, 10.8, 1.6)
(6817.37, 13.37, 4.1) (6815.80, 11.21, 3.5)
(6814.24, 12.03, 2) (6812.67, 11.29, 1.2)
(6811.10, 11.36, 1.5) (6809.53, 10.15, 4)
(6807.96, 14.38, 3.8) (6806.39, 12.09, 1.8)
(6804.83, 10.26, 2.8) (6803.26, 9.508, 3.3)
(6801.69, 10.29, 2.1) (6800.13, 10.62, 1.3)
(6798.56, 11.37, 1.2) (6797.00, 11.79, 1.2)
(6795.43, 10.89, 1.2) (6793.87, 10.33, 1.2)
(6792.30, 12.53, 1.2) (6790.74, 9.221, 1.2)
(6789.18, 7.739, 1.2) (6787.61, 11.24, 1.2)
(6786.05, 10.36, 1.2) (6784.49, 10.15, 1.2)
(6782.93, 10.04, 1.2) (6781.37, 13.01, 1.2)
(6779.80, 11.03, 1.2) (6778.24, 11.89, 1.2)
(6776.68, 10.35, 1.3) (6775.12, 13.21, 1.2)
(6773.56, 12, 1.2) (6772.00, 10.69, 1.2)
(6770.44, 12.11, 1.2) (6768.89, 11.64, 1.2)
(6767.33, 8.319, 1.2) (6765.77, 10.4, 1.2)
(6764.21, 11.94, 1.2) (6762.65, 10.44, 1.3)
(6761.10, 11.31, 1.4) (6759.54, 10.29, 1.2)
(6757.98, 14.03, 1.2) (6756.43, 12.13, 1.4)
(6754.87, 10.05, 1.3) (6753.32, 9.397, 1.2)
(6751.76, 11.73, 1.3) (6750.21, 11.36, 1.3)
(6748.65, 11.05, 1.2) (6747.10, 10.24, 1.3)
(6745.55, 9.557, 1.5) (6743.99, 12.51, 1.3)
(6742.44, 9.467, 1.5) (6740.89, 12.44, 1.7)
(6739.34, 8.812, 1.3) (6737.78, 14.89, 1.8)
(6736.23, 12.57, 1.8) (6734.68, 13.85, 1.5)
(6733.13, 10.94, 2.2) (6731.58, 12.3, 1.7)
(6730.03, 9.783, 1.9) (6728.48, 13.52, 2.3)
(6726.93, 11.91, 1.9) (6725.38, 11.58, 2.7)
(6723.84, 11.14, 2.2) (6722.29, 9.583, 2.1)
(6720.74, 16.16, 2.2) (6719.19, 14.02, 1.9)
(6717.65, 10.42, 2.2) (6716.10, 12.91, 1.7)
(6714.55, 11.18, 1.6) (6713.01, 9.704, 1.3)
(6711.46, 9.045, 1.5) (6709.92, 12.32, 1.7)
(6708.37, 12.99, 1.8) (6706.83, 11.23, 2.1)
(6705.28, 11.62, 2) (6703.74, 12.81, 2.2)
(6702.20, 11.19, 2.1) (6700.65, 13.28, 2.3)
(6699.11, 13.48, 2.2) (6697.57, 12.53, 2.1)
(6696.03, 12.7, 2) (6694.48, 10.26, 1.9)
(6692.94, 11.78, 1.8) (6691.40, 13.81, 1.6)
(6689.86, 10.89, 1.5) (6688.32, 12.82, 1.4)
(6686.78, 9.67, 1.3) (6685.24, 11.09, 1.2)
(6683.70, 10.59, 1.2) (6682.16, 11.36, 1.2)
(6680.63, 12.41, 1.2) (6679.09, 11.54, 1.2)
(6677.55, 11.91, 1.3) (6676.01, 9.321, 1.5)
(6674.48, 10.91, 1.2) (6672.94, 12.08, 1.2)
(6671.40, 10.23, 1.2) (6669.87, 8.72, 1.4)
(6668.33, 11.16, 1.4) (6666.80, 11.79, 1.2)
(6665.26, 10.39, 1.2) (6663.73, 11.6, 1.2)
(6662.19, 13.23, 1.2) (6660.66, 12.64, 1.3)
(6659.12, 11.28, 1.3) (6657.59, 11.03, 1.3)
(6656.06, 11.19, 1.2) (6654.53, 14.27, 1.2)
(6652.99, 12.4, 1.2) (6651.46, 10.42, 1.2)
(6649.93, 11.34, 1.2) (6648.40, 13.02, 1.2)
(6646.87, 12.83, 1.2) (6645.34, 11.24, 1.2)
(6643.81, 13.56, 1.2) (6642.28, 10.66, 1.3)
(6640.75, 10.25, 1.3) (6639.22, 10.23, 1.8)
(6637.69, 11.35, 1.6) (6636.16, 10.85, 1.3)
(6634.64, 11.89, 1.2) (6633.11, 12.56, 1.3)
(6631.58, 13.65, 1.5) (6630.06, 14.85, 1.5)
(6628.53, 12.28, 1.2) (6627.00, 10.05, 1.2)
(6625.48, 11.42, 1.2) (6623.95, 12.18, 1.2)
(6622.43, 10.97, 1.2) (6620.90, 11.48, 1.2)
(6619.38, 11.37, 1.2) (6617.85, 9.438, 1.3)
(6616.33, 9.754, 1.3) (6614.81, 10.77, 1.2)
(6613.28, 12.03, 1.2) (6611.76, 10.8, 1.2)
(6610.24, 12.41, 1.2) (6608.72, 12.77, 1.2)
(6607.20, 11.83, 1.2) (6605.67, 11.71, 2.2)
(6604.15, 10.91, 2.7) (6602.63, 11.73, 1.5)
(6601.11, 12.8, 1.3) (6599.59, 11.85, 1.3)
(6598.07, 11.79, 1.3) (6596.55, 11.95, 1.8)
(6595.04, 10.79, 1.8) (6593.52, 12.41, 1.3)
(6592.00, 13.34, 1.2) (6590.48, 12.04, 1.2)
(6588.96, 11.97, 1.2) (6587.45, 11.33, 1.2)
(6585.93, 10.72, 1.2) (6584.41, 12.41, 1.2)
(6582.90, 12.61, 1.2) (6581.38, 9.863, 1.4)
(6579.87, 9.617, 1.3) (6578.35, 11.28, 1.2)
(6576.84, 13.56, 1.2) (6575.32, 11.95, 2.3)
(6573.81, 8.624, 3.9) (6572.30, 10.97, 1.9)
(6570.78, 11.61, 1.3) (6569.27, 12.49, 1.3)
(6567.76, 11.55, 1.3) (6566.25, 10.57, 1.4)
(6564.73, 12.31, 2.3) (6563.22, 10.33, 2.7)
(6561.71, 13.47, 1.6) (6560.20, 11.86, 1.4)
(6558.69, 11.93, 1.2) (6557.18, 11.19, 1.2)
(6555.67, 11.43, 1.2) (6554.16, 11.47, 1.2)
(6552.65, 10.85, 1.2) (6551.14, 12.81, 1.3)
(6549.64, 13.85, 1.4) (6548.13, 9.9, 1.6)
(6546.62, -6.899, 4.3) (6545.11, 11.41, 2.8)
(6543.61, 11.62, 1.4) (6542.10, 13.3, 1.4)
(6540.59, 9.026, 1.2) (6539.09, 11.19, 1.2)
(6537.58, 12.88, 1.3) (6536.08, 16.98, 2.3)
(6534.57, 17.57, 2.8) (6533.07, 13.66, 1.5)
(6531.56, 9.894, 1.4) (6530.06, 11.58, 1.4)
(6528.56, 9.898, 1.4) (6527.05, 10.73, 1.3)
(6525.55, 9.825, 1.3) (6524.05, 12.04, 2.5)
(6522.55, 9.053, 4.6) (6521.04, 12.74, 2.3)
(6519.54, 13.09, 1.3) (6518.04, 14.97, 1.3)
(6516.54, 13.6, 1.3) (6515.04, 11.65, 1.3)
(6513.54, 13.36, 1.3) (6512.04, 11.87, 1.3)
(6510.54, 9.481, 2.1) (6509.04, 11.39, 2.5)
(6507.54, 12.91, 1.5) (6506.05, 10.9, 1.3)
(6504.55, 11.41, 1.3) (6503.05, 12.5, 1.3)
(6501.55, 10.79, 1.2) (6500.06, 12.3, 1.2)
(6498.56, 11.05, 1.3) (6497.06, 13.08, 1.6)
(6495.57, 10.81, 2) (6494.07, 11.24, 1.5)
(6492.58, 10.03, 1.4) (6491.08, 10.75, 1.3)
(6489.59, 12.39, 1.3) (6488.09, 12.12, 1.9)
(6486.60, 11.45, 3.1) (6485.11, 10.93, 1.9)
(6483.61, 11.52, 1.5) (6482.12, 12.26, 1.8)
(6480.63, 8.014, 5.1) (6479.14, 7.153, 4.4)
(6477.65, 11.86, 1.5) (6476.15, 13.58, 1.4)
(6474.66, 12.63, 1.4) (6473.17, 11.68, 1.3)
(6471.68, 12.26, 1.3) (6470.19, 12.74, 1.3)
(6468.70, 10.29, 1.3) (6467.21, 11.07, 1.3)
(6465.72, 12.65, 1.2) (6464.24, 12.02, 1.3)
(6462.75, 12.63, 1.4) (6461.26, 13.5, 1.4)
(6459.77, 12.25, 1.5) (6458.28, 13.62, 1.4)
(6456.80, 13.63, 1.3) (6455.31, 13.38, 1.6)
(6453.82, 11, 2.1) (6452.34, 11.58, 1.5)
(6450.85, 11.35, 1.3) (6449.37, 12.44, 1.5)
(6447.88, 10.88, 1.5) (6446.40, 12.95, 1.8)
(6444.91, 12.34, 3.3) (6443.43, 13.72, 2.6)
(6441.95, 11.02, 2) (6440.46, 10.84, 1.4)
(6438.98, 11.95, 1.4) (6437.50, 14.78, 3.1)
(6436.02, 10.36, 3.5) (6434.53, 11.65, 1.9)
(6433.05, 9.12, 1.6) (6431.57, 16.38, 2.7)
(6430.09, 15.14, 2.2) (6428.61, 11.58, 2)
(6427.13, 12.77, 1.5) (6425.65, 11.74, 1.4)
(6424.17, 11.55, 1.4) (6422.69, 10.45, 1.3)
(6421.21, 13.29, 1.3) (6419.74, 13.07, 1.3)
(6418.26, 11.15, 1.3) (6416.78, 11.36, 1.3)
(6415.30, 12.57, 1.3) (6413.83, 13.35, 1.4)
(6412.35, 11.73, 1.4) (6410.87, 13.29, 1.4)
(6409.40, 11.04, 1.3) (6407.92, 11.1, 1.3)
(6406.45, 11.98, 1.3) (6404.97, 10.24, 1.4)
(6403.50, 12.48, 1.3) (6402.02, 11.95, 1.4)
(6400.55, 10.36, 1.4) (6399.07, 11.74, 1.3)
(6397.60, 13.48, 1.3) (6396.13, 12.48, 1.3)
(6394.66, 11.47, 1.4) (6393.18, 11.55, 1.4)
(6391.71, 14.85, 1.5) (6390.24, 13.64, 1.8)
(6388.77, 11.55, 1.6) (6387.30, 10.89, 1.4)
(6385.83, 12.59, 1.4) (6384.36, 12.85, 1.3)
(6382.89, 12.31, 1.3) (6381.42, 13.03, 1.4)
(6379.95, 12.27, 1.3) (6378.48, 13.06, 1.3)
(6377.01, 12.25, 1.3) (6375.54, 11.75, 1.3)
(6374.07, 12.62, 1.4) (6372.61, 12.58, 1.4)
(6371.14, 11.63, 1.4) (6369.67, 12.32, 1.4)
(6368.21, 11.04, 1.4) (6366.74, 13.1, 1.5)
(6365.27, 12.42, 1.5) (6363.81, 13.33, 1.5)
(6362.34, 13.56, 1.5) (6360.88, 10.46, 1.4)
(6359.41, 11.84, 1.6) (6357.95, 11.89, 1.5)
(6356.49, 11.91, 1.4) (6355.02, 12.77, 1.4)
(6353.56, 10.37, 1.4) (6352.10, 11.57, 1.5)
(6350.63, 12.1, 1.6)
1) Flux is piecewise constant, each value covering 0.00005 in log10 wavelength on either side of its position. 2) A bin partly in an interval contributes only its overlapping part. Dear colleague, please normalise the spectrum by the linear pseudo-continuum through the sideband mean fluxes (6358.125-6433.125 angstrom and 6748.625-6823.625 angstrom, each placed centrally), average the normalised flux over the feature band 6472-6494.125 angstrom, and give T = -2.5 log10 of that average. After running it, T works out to 0.08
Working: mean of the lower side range 12.3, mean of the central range 11.2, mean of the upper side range 11.2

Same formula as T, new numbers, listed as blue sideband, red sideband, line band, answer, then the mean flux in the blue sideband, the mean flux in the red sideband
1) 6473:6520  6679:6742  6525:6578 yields 0.04 mag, 11.6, 11.9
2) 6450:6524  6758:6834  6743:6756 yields 0.07 mag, 11.8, 11.4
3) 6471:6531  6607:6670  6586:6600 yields -0.03 mag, 11.5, 11.6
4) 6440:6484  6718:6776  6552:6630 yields 0.02 mag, 11.9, 11.5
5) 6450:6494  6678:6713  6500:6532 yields 0.01 mag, 11.7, 11.7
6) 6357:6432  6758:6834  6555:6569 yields 0.02 mag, 12.3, 11.4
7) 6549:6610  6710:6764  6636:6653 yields 0.01 mag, 11.7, 11.5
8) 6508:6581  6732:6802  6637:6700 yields -0.03 mag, 11.4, 11.1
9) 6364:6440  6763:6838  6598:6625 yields 0.03 mag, 12.2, 11.5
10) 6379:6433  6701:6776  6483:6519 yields 0.03 mag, 12.3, 11.5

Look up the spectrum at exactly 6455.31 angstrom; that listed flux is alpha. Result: 13.38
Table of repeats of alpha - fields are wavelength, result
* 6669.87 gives 8.72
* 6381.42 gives 13.03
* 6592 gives 13.34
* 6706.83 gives 11.23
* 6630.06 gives 14.85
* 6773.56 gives 12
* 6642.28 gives 10.66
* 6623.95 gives 12.18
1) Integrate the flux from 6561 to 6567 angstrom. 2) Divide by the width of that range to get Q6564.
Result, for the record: 11.6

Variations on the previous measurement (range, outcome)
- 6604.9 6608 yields 11.8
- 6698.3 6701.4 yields 13.4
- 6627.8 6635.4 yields 13.1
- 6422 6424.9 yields 11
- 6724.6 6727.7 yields 11.8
